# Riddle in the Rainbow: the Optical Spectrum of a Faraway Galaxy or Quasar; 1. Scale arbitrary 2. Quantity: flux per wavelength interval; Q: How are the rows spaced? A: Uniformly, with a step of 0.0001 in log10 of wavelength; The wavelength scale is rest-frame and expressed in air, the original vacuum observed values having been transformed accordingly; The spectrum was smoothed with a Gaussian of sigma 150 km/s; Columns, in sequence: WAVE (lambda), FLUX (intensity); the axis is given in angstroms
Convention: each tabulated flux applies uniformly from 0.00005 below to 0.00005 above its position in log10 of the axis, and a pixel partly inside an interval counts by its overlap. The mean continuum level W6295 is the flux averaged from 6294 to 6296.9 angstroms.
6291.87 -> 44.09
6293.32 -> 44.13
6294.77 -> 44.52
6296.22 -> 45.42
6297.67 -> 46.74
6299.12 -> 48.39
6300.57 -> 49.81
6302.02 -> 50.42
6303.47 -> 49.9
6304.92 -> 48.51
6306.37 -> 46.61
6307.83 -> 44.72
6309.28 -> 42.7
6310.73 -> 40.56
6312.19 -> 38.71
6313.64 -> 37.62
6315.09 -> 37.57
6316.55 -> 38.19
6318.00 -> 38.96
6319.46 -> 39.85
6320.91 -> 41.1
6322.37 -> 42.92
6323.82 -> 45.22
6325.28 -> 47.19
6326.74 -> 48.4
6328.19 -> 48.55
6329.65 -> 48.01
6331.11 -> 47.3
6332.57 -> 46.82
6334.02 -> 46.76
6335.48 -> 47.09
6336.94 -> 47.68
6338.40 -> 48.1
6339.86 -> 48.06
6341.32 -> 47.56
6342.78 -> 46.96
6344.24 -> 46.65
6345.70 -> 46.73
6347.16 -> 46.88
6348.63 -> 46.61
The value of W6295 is 44.9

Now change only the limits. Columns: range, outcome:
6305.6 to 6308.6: 45.6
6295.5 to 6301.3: 47.6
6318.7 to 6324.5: 42.2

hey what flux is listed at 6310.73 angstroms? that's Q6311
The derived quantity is 40.56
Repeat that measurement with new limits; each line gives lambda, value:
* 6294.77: 44.52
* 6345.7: 46.73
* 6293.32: 44.13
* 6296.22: 45.42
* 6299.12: 48.39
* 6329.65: 48.01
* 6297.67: 46.74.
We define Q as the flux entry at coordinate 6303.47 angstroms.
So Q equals 49.9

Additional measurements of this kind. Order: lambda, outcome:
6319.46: 39.85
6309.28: 42.7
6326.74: 48.4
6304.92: 48.51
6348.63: 46.61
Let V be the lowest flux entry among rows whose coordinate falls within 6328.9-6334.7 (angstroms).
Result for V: 46.76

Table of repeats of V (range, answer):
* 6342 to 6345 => 46.65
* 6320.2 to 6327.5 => 41.1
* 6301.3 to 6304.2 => 49.9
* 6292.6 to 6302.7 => 44.13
